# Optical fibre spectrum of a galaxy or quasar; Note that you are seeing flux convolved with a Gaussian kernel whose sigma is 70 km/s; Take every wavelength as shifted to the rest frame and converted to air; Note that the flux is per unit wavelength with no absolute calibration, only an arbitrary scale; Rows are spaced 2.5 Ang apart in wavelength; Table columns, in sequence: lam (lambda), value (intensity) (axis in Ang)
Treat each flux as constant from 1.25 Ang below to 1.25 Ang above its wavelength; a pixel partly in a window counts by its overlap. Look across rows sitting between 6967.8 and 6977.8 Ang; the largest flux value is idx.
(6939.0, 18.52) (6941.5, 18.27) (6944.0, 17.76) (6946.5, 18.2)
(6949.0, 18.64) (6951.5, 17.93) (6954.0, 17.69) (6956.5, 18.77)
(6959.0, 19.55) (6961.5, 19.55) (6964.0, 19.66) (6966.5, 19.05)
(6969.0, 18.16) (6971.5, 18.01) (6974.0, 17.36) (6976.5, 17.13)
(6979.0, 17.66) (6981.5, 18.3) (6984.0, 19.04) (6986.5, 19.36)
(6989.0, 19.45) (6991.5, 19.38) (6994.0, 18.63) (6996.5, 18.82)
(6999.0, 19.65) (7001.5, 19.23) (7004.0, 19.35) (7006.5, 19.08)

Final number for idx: 18.16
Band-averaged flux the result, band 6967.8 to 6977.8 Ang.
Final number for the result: 17.7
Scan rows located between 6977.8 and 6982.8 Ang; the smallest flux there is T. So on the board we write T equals 17.66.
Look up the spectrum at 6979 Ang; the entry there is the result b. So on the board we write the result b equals 17.66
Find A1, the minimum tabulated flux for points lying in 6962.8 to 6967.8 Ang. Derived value 19.05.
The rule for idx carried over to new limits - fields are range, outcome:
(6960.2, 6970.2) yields 19.66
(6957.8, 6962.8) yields 19.55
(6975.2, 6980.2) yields 17.66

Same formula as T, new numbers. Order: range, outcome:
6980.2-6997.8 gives 18.3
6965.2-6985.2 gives 17.13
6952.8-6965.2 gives 17.69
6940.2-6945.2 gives 17.76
